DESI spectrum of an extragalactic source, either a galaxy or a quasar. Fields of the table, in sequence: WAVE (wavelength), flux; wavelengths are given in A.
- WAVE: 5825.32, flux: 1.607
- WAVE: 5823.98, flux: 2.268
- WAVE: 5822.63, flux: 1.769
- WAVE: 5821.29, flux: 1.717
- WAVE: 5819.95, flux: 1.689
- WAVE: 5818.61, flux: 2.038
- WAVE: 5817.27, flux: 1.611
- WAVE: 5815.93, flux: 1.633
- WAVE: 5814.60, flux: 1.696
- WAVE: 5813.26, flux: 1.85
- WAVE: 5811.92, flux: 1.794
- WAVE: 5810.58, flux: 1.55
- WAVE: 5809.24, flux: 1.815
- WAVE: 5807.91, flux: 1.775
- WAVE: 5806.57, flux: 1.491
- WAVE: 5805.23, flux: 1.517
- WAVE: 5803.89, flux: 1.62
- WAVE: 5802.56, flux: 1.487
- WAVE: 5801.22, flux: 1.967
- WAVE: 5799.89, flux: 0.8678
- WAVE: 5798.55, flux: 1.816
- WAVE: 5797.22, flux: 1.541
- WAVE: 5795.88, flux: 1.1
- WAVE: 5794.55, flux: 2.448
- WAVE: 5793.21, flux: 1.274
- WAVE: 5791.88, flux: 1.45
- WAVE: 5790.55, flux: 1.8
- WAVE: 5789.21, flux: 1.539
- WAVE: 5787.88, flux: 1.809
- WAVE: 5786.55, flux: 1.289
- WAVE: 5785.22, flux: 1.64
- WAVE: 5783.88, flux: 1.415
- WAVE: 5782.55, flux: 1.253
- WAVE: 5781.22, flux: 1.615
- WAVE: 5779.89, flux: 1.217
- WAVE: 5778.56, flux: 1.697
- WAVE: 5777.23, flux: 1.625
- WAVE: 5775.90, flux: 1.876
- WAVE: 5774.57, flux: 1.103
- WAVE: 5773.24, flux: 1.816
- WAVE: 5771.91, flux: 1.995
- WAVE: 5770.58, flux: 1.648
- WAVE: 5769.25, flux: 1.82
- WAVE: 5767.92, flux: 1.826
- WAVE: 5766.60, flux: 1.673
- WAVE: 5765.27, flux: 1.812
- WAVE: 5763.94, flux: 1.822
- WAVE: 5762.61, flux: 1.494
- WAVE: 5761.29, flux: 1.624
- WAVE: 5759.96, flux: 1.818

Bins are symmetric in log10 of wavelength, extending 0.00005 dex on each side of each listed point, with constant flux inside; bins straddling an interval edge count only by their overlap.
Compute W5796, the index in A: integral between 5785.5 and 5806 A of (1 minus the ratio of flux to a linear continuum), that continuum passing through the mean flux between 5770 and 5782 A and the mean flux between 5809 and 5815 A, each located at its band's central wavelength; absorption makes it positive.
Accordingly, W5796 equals 1.4 A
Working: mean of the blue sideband 1.62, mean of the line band 1.57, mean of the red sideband 1.74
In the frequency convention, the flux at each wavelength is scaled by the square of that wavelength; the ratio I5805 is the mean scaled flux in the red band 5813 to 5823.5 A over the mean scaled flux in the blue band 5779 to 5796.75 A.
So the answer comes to 1.16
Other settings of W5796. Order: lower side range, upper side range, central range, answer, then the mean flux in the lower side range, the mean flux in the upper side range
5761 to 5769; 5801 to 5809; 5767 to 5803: 1.8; 1.72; 1.63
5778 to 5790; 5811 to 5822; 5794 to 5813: 0.2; 1.5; 1.75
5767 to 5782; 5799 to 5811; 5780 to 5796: 0.6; 1.66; 1.57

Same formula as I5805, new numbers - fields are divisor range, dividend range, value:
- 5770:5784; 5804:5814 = 1.08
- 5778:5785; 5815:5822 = 1.22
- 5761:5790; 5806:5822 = 1.08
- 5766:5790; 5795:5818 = 1.01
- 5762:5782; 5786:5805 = 0.95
